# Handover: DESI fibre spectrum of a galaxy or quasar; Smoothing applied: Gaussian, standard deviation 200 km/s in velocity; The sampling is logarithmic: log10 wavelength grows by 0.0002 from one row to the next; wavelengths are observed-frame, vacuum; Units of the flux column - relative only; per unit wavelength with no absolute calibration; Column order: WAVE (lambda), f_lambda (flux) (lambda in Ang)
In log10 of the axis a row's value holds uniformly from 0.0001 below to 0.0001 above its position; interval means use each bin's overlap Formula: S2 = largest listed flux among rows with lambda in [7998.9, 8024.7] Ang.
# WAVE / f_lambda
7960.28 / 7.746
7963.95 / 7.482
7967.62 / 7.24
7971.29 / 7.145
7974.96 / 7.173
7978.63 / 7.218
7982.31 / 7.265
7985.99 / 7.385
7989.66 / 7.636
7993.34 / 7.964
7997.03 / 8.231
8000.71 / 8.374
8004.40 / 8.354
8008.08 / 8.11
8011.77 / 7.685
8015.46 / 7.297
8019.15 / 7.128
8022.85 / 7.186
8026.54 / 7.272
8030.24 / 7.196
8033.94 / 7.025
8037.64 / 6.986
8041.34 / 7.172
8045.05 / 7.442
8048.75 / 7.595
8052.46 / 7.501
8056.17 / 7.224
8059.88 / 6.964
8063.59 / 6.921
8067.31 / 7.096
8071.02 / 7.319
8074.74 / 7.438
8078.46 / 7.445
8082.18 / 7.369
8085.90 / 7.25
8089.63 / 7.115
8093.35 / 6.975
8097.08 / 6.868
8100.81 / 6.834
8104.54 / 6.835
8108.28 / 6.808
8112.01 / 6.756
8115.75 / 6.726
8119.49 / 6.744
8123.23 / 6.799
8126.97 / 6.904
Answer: 8.374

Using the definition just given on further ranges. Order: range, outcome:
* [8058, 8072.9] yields 7.319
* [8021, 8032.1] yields 7.272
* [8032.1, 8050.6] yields 7.595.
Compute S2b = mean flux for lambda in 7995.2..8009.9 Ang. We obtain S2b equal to 8.27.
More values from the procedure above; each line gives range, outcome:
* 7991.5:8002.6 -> 8.18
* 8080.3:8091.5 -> 7.25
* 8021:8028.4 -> 7.23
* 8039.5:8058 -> 7.39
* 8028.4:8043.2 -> 7.09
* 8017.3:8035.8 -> 7.16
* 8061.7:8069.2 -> 7.01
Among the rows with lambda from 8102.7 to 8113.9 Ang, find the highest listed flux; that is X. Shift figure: 6.835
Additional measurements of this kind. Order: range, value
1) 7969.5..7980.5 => 7.218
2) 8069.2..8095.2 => 7.445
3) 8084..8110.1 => 7.25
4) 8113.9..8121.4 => 6.744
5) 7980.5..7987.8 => 7.385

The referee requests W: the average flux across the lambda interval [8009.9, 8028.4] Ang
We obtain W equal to 7.31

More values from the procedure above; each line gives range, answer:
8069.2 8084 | 7.39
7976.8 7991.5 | 7.38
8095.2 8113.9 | 6.82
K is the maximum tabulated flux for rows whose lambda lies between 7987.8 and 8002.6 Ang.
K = 8.374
